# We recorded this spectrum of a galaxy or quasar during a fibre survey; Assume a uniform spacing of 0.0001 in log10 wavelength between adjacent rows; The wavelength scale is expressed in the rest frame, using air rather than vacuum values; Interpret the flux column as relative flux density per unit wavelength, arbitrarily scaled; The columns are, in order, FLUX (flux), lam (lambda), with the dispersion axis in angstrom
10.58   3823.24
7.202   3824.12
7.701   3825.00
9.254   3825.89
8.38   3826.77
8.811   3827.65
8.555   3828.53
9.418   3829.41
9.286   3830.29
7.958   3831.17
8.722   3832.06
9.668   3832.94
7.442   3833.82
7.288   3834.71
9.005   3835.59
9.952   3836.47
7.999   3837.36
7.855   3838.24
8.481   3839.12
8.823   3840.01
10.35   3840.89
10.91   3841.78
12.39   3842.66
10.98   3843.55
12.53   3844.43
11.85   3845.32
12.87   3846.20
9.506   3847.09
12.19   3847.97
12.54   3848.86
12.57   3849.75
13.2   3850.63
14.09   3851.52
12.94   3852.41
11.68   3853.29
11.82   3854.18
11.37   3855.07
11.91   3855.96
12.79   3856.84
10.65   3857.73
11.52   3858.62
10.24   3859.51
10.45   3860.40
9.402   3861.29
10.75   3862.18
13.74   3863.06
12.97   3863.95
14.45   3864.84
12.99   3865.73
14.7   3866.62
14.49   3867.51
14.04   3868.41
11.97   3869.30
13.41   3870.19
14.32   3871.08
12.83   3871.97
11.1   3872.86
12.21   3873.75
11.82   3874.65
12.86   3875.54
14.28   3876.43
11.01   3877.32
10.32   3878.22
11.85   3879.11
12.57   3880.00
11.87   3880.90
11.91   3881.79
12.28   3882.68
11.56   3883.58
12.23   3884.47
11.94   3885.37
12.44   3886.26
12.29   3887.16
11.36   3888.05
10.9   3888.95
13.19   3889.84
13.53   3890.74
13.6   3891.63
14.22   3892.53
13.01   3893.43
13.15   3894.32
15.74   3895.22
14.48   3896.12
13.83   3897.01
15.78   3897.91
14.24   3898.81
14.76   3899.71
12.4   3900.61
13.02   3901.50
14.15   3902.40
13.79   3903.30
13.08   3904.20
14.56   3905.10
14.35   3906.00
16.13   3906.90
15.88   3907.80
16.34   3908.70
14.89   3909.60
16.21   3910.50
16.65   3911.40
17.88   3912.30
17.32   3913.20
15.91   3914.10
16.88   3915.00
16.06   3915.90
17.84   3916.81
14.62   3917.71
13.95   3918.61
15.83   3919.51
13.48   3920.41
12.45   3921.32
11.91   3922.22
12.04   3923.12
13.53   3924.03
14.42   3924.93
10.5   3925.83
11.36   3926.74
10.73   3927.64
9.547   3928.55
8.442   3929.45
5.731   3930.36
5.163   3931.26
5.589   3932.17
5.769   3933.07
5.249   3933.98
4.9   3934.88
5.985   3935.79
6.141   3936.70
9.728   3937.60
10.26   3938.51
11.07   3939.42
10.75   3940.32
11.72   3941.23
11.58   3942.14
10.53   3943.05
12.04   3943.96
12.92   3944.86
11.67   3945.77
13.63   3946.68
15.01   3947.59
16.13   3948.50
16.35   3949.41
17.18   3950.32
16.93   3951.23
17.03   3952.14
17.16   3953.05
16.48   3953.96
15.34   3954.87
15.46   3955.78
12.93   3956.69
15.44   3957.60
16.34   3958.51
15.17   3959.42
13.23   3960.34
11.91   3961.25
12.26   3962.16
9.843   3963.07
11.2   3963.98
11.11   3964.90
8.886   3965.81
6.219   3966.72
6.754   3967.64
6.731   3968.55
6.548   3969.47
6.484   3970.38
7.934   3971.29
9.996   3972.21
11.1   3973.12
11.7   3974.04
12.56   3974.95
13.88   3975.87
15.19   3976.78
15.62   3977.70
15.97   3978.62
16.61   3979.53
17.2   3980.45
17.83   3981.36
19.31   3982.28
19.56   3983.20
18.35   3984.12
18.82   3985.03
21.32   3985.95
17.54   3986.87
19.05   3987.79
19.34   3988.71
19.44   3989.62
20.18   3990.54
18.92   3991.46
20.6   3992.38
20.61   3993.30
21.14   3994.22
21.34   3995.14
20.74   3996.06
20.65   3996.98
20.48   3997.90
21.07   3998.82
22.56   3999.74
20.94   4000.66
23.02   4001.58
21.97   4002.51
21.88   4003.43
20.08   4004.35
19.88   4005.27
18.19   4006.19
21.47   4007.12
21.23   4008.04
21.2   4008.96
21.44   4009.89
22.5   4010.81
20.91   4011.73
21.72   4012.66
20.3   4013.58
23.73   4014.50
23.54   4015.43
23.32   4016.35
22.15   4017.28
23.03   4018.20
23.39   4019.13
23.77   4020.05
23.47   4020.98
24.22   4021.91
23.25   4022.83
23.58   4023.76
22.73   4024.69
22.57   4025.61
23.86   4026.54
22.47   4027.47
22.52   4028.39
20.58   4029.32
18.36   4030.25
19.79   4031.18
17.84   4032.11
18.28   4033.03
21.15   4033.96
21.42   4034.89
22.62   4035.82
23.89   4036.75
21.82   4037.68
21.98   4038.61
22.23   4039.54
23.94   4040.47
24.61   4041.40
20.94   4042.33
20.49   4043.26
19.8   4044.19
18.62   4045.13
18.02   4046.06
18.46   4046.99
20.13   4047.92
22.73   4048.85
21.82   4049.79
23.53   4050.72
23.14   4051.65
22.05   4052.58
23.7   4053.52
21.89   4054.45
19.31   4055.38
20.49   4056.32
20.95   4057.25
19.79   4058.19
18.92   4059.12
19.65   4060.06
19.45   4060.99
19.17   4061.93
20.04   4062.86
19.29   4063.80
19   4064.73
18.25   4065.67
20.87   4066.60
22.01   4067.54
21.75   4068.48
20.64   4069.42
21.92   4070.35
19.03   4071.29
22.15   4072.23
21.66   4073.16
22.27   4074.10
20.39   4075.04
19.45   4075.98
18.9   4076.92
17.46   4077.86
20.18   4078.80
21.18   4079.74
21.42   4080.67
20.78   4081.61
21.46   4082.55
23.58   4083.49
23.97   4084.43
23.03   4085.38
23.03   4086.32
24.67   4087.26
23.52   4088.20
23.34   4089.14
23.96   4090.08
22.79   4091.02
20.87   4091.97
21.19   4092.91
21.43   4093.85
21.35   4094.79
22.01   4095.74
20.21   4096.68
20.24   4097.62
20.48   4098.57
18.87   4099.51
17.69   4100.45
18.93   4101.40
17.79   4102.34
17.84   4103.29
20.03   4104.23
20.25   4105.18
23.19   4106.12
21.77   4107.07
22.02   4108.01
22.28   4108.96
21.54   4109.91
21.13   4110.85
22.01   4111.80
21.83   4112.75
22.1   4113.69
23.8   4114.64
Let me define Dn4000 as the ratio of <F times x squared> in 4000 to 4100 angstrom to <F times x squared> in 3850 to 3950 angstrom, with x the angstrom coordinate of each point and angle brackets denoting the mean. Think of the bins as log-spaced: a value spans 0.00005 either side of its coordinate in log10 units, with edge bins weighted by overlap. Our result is 1.8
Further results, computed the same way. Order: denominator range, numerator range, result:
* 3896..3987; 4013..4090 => 1.73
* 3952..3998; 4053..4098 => 1.46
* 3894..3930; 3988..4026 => 1.60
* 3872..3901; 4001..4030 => 1.85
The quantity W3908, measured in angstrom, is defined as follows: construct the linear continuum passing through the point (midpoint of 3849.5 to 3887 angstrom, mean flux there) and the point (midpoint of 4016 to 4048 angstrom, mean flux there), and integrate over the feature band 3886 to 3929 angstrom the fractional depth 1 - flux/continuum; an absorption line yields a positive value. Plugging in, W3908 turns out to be 1.4 angstrom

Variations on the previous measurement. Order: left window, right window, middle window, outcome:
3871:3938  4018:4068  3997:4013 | -1.9 angstrom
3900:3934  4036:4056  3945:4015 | 2.9 angstrom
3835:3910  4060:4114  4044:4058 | -1.0 angstrom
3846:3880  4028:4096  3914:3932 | 3.1 angstrom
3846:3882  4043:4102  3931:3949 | 6.5 angstrom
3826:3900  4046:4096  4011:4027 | -3.5 angstrom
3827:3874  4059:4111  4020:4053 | -4.8 angstrom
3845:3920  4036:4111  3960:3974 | 6.1 angstrom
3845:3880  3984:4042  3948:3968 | 4.9 angstrom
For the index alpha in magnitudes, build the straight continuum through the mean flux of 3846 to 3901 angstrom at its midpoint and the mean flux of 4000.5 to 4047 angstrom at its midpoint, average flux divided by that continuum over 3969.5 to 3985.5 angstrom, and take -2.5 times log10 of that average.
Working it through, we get 0.298 mag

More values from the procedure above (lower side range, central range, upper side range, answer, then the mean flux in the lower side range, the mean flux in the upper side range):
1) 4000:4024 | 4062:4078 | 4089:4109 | 0.05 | 22.1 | 20.8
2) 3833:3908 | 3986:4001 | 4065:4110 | -0.18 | 12.3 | 21.1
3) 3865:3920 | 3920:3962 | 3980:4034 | 0.39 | 13.8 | 21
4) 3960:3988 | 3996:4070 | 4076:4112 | -0.25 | 13.2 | 21.2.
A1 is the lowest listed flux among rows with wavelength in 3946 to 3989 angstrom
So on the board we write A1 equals 6.219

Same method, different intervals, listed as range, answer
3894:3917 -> 12.4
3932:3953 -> 4.9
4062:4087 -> 17.46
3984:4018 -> 17.54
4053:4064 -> 18.92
